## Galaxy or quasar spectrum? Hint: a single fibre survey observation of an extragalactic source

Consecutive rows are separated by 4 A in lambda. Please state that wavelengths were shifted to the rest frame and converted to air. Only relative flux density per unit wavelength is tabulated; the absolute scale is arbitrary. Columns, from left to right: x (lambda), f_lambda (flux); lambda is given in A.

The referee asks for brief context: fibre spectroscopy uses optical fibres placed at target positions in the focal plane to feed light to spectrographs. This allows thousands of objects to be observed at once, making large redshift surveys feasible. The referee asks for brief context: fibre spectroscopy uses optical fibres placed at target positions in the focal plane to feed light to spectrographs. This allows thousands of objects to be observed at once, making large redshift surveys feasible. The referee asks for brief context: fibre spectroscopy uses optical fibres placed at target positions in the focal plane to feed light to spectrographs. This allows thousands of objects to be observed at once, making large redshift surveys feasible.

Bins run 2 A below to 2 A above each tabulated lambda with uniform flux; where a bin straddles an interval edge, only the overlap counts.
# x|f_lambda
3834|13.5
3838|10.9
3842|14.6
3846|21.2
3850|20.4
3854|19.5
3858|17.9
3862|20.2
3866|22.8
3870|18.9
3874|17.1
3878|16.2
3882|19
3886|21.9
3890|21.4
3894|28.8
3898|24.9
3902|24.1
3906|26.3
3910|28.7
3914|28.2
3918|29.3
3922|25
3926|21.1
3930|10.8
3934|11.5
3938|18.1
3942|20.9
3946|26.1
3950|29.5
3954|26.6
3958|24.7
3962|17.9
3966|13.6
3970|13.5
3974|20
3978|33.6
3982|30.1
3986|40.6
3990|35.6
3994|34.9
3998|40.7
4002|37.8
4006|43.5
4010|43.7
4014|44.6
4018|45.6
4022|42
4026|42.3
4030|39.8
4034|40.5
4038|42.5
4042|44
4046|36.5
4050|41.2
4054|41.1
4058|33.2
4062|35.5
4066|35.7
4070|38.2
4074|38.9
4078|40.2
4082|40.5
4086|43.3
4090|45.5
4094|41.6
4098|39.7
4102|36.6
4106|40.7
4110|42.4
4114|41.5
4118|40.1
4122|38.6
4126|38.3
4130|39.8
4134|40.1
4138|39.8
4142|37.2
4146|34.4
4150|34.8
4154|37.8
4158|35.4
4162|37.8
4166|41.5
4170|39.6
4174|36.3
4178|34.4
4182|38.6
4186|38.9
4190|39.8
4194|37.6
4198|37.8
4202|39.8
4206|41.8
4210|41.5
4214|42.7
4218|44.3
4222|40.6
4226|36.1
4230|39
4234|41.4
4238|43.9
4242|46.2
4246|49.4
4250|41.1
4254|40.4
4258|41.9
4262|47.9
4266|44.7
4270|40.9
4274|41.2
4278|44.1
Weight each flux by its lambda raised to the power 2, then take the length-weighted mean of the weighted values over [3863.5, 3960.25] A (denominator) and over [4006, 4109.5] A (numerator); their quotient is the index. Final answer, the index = 1.9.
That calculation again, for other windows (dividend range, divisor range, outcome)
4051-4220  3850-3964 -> 1.99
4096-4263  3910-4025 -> 1.52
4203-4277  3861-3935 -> 2.28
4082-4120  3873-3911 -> 2.00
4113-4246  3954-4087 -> 1.18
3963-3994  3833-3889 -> 1.57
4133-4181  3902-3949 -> 1.86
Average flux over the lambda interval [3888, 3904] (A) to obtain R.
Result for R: 24.8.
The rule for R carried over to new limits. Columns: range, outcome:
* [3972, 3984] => 27.9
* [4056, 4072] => 35.7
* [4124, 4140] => 39.5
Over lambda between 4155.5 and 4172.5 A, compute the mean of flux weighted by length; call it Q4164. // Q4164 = 38.5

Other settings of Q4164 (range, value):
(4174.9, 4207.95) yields 38.5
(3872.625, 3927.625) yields 23.8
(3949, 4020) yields 32.1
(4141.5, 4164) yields 36.2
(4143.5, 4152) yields 34.8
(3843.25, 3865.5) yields 19.9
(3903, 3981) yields 22.5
